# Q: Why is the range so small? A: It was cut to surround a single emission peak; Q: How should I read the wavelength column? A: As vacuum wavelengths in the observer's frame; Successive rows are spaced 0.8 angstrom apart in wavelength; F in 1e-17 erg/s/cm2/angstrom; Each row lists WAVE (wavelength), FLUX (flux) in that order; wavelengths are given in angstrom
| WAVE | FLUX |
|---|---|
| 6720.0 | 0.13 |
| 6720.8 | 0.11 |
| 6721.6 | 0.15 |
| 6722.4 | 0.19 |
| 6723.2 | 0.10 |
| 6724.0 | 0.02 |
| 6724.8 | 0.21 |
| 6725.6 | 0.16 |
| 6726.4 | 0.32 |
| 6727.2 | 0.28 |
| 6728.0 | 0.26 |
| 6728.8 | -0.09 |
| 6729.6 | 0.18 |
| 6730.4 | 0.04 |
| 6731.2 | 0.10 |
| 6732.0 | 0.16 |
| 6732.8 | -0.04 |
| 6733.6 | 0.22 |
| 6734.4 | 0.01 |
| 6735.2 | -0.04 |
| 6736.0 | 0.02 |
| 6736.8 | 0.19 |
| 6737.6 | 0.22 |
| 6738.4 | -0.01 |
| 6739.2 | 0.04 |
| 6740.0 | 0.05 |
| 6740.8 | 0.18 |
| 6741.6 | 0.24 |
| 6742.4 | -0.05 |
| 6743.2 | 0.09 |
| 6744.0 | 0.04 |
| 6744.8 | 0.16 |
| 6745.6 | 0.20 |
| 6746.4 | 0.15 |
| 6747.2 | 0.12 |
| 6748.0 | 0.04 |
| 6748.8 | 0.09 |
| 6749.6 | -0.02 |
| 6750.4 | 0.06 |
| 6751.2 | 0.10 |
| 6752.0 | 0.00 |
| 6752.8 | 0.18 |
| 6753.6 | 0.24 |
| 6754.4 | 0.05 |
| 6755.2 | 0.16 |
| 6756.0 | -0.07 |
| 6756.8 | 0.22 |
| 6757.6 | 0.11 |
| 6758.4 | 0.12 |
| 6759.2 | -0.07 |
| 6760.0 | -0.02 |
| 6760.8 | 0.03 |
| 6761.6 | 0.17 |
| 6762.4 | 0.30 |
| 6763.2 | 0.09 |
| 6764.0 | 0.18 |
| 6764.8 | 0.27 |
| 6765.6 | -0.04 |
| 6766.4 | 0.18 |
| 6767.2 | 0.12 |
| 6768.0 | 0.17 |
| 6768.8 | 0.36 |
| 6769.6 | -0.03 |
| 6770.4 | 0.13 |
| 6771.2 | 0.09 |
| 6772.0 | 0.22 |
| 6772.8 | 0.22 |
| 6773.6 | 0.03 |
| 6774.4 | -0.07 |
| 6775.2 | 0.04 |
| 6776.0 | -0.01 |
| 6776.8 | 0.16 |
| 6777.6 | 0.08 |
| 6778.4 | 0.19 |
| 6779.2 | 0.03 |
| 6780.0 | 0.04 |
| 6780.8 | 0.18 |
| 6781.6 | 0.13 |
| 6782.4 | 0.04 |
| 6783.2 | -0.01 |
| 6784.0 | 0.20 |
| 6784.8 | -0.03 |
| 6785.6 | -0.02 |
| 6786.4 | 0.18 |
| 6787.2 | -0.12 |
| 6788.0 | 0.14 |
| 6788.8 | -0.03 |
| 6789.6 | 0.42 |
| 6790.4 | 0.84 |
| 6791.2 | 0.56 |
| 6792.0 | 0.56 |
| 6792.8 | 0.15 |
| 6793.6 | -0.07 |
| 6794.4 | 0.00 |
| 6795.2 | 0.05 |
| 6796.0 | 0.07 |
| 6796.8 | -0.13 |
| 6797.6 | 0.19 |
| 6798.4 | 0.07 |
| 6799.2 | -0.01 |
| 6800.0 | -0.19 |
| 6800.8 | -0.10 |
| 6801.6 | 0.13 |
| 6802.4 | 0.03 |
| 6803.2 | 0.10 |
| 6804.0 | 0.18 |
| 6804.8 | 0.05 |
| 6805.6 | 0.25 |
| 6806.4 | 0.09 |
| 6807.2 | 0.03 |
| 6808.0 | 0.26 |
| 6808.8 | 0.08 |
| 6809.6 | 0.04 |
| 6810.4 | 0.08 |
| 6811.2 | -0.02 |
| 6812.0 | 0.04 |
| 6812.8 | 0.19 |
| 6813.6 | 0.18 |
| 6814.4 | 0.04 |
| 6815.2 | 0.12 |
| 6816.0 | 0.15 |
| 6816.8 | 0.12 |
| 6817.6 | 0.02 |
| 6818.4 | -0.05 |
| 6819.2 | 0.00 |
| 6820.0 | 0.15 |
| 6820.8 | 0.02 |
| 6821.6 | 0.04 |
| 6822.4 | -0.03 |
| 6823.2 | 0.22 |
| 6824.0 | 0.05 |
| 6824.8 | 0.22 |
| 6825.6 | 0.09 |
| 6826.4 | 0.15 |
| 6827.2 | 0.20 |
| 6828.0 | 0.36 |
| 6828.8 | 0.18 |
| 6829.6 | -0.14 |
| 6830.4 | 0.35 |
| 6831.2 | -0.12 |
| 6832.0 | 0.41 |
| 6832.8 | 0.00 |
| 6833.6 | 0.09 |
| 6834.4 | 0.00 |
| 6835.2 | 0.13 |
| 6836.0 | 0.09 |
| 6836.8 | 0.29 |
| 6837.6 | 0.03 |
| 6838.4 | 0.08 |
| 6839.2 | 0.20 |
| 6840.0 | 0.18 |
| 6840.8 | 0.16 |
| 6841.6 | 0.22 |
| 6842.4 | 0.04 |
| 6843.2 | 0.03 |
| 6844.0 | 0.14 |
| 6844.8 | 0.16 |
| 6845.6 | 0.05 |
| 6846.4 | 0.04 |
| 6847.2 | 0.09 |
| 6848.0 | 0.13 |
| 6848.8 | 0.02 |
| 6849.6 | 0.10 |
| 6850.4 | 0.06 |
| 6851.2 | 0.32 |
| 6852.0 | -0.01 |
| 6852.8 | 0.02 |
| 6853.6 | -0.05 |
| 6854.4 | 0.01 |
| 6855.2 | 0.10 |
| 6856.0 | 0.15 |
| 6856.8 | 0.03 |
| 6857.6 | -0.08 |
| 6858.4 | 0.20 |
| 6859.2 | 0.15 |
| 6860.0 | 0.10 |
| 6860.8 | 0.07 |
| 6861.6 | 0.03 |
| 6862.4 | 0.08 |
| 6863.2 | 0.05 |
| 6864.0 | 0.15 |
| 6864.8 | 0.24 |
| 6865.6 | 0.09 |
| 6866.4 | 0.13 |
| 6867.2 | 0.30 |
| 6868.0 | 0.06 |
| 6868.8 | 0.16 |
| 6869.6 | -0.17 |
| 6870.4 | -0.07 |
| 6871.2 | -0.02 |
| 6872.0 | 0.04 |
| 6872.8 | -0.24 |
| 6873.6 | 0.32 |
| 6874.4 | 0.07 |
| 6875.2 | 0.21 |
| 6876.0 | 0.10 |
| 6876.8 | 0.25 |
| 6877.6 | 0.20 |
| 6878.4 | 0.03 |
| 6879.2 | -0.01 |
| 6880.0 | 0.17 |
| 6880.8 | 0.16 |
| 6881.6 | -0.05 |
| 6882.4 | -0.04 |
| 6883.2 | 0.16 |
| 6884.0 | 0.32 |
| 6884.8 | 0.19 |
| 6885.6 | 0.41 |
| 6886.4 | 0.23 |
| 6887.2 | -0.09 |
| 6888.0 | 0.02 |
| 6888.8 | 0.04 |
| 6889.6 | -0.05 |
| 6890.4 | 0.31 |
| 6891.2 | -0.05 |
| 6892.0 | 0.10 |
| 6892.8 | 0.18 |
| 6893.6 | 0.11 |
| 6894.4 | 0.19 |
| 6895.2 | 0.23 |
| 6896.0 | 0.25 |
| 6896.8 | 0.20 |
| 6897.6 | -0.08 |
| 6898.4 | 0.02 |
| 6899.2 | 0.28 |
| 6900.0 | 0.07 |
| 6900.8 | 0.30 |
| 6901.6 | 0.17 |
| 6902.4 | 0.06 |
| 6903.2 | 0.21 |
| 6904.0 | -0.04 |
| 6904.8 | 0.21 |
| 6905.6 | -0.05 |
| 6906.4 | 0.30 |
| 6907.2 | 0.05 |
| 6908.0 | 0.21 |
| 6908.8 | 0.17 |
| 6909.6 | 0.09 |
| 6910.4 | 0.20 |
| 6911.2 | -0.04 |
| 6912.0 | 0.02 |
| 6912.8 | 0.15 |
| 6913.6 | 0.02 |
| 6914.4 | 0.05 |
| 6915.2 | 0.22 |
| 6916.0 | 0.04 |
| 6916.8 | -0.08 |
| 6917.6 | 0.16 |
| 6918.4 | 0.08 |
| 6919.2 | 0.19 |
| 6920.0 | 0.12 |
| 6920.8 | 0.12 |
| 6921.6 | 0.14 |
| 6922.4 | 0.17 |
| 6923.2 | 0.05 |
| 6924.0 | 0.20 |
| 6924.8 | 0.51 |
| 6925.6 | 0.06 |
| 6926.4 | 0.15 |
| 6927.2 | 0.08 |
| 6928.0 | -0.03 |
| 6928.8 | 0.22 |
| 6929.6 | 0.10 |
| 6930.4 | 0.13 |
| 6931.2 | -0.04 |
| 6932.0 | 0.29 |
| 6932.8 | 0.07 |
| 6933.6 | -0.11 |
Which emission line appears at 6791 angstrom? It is Hgamma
